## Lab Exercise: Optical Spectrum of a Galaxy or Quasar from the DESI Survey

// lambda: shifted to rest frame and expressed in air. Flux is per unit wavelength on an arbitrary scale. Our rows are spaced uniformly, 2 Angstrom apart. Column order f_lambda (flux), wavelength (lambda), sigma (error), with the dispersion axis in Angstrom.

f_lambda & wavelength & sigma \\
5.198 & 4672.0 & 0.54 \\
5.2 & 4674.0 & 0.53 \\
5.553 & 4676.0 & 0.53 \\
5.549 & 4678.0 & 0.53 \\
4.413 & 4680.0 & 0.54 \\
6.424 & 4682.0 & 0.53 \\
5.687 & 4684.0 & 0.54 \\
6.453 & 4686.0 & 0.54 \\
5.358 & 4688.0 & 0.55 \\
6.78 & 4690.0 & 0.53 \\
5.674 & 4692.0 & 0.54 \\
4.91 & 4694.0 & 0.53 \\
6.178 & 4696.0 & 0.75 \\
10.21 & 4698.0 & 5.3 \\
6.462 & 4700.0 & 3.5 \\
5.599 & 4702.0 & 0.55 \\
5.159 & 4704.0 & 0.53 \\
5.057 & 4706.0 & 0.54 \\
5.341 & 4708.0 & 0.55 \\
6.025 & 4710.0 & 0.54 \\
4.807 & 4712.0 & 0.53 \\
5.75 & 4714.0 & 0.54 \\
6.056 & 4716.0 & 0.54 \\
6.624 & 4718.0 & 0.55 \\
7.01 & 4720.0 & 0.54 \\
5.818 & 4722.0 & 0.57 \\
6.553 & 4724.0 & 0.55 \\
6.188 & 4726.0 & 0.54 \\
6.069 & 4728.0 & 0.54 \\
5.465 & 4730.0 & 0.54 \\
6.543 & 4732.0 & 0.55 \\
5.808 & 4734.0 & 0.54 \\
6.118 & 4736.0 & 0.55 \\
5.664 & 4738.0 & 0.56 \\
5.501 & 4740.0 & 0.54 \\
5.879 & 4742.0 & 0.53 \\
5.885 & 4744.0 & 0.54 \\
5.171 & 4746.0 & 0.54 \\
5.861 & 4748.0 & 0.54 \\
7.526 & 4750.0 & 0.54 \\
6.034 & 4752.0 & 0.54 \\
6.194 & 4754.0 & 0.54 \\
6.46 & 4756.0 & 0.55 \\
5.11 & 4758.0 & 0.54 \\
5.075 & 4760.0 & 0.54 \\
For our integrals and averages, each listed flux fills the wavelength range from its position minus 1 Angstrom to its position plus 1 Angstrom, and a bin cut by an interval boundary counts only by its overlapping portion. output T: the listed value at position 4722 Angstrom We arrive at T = 5.818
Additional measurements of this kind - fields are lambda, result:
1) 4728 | 6.069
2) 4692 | 5.674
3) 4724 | 6.553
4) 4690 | 6.78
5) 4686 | 6.453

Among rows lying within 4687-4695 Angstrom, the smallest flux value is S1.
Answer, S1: 4.91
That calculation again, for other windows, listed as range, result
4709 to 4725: 4.807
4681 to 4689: 5.358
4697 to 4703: 5.599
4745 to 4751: 5.171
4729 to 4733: 5.465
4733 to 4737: 5.808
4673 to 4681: 4.413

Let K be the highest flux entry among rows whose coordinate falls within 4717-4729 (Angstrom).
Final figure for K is 7.01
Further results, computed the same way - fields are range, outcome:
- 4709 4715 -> 6.025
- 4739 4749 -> 5.885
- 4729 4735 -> 6.543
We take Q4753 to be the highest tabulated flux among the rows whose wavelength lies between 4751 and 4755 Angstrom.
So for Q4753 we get 6.194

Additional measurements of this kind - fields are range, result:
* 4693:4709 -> 10.21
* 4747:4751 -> 7.526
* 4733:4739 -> 6.118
